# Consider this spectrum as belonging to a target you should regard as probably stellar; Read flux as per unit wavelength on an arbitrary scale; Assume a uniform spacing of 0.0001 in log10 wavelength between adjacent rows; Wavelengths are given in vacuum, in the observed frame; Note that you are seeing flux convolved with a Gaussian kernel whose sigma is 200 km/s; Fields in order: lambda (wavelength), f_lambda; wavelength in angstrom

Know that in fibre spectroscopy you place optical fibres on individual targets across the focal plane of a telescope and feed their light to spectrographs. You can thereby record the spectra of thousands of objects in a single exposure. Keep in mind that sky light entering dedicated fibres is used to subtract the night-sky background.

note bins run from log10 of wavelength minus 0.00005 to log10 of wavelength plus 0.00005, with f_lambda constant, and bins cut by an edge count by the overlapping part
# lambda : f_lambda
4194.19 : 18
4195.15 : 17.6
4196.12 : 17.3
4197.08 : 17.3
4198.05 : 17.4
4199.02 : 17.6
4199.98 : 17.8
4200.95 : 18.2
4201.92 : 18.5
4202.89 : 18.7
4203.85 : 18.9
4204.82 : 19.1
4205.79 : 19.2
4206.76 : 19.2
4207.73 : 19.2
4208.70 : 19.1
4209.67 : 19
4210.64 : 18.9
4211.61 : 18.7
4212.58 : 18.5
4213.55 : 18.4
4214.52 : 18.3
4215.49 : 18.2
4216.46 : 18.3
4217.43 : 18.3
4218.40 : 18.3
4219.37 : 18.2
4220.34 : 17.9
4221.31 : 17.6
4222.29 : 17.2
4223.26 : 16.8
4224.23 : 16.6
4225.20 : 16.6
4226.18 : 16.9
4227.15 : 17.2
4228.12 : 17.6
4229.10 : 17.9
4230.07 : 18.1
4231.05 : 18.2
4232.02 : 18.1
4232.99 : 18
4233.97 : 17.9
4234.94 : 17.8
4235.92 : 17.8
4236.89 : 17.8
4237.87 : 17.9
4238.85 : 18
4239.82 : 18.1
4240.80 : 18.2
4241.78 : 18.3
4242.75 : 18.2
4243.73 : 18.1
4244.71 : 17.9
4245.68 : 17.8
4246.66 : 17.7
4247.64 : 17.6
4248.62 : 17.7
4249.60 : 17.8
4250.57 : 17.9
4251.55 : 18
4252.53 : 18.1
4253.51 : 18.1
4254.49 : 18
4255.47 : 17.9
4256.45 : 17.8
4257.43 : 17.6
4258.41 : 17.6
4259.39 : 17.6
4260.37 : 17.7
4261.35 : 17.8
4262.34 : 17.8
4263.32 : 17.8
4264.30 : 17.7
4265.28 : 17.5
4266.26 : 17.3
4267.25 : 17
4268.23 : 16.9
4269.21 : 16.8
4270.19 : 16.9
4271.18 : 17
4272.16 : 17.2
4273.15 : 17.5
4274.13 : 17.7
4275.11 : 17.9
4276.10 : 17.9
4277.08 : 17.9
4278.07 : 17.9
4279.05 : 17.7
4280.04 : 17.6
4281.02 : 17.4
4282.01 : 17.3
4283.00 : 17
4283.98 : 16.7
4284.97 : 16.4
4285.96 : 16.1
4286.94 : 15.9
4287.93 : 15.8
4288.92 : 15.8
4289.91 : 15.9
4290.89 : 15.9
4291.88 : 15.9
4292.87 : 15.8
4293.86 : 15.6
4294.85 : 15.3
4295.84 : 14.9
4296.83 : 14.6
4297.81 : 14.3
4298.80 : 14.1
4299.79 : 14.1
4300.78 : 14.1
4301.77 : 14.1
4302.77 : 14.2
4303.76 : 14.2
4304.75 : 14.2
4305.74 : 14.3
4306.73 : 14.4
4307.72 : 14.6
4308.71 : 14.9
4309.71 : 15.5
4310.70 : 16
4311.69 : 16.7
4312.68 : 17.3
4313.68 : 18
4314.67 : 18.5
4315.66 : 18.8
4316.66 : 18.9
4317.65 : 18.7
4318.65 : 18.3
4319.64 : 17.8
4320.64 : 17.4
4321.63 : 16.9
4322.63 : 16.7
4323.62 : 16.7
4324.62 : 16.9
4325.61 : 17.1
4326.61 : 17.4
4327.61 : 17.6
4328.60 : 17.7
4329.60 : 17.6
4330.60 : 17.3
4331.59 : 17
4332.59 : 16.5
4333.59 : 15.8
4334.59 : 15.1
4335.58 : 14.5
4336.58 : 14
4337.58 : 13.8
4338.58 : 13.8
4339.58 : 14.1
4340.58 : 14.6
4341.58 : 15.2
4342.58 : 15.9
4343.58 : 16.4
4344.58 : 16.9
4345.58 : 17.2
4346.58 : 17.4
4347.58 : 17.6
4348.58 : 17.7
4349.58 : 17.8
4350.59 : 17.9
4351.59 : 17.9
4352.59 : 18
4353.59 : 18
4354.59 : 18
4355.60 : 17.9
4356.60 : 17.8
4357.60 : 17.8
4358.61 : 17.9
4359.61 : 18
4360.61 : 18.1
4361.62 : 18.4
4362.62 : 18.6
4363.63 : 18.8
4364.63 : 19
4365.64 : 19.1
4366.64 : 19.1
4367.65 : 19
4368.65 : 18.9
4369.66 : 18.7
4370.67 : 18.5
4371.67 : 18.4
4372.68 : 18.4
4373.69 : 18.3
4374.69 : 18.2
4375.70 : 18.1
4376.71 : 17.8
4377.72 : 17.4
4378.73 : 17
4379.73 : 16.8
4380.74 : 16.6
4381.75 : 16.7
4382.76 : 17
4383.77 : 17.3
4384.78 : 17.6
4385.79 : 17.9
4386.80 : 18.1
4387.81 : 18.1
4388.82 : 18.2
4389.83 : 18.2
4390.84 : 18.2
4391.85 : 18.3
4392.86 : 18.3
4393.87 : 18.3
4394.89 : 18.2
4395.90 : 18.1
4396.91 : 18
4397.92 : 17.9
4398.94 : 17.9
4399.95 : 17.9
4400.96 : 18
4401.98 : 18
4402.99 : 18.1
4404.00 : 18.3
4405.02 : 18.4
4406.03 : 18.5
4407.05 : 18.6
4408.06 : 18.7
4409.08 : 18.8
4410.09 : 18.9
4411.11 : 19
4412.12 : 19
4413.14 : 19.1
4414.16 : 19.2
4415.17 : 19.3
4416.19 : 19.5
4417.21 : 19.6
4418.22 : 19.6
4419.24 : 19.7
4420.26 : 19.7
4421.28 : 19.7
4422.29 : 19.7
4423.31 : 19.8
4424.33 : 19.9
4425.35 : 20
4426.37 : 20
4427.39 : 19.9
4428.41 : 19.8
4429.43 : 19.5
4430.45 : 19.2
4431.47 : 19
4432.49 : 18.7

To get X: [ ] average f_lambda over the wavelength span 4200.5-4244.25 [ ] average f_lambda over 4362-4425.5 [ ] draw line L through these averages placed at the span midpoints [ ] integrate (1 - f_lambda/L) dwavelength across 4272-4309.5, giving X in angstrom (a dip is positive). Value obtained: 4.9 angstrom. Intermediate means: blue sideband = 18.1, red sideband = 18.5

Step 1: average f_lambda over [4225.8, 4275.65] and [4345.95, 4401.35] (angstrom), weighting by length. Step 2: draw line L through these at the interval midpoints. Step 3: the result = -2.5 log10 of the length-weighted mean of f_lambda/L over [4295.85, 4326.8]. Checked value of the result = 0.114 mag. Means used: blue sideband 17.7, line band 16.1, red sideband 18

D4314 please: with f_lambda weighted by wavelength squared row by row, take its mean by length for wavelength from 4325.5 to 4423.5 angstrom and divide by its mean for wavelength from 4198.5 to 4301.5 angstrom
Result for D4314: 1.08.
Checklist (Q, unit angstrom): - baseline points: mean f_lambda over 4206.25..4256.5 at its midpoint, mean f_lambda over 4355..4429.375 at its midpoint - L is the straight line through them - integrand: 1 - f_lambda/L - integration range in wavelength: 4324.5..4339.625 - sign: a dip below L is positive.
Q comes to 1.9 angstrom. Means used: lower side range 18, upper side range 18.5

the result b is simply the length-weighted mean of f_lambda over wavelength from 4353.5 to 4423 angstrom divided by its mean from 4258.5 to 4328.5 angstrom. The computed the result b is 1.1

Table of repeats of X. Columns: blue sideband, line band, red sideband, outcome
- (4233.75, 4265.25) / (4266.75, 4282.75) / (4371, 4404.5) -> 0.4 angstrom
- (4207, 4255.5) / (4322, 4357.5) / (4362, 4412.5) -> 2.9 angstrom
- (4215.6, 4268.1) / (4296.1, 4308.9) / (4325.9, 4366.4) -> 2.2 angstrom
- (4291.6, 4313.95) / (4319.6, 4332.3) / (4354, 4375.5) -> -0.7 angstrom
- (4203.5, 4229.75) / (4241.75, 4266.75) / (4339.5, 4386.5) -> 0.3 angstrom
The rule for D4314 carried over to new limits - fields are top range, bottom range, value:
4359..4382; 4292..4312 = 1.27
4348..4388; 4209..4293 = 1.08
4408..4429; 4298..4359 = 1.23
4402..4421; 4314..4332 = 1.12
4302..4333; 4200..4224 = 0.95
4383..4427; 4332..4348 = 1.24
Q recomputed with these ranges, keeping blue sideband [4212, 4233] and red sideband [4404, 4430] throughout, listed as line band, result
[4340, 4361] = 1.7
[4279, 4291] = 1.1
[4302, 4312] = 2.0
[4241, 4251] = 0.0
